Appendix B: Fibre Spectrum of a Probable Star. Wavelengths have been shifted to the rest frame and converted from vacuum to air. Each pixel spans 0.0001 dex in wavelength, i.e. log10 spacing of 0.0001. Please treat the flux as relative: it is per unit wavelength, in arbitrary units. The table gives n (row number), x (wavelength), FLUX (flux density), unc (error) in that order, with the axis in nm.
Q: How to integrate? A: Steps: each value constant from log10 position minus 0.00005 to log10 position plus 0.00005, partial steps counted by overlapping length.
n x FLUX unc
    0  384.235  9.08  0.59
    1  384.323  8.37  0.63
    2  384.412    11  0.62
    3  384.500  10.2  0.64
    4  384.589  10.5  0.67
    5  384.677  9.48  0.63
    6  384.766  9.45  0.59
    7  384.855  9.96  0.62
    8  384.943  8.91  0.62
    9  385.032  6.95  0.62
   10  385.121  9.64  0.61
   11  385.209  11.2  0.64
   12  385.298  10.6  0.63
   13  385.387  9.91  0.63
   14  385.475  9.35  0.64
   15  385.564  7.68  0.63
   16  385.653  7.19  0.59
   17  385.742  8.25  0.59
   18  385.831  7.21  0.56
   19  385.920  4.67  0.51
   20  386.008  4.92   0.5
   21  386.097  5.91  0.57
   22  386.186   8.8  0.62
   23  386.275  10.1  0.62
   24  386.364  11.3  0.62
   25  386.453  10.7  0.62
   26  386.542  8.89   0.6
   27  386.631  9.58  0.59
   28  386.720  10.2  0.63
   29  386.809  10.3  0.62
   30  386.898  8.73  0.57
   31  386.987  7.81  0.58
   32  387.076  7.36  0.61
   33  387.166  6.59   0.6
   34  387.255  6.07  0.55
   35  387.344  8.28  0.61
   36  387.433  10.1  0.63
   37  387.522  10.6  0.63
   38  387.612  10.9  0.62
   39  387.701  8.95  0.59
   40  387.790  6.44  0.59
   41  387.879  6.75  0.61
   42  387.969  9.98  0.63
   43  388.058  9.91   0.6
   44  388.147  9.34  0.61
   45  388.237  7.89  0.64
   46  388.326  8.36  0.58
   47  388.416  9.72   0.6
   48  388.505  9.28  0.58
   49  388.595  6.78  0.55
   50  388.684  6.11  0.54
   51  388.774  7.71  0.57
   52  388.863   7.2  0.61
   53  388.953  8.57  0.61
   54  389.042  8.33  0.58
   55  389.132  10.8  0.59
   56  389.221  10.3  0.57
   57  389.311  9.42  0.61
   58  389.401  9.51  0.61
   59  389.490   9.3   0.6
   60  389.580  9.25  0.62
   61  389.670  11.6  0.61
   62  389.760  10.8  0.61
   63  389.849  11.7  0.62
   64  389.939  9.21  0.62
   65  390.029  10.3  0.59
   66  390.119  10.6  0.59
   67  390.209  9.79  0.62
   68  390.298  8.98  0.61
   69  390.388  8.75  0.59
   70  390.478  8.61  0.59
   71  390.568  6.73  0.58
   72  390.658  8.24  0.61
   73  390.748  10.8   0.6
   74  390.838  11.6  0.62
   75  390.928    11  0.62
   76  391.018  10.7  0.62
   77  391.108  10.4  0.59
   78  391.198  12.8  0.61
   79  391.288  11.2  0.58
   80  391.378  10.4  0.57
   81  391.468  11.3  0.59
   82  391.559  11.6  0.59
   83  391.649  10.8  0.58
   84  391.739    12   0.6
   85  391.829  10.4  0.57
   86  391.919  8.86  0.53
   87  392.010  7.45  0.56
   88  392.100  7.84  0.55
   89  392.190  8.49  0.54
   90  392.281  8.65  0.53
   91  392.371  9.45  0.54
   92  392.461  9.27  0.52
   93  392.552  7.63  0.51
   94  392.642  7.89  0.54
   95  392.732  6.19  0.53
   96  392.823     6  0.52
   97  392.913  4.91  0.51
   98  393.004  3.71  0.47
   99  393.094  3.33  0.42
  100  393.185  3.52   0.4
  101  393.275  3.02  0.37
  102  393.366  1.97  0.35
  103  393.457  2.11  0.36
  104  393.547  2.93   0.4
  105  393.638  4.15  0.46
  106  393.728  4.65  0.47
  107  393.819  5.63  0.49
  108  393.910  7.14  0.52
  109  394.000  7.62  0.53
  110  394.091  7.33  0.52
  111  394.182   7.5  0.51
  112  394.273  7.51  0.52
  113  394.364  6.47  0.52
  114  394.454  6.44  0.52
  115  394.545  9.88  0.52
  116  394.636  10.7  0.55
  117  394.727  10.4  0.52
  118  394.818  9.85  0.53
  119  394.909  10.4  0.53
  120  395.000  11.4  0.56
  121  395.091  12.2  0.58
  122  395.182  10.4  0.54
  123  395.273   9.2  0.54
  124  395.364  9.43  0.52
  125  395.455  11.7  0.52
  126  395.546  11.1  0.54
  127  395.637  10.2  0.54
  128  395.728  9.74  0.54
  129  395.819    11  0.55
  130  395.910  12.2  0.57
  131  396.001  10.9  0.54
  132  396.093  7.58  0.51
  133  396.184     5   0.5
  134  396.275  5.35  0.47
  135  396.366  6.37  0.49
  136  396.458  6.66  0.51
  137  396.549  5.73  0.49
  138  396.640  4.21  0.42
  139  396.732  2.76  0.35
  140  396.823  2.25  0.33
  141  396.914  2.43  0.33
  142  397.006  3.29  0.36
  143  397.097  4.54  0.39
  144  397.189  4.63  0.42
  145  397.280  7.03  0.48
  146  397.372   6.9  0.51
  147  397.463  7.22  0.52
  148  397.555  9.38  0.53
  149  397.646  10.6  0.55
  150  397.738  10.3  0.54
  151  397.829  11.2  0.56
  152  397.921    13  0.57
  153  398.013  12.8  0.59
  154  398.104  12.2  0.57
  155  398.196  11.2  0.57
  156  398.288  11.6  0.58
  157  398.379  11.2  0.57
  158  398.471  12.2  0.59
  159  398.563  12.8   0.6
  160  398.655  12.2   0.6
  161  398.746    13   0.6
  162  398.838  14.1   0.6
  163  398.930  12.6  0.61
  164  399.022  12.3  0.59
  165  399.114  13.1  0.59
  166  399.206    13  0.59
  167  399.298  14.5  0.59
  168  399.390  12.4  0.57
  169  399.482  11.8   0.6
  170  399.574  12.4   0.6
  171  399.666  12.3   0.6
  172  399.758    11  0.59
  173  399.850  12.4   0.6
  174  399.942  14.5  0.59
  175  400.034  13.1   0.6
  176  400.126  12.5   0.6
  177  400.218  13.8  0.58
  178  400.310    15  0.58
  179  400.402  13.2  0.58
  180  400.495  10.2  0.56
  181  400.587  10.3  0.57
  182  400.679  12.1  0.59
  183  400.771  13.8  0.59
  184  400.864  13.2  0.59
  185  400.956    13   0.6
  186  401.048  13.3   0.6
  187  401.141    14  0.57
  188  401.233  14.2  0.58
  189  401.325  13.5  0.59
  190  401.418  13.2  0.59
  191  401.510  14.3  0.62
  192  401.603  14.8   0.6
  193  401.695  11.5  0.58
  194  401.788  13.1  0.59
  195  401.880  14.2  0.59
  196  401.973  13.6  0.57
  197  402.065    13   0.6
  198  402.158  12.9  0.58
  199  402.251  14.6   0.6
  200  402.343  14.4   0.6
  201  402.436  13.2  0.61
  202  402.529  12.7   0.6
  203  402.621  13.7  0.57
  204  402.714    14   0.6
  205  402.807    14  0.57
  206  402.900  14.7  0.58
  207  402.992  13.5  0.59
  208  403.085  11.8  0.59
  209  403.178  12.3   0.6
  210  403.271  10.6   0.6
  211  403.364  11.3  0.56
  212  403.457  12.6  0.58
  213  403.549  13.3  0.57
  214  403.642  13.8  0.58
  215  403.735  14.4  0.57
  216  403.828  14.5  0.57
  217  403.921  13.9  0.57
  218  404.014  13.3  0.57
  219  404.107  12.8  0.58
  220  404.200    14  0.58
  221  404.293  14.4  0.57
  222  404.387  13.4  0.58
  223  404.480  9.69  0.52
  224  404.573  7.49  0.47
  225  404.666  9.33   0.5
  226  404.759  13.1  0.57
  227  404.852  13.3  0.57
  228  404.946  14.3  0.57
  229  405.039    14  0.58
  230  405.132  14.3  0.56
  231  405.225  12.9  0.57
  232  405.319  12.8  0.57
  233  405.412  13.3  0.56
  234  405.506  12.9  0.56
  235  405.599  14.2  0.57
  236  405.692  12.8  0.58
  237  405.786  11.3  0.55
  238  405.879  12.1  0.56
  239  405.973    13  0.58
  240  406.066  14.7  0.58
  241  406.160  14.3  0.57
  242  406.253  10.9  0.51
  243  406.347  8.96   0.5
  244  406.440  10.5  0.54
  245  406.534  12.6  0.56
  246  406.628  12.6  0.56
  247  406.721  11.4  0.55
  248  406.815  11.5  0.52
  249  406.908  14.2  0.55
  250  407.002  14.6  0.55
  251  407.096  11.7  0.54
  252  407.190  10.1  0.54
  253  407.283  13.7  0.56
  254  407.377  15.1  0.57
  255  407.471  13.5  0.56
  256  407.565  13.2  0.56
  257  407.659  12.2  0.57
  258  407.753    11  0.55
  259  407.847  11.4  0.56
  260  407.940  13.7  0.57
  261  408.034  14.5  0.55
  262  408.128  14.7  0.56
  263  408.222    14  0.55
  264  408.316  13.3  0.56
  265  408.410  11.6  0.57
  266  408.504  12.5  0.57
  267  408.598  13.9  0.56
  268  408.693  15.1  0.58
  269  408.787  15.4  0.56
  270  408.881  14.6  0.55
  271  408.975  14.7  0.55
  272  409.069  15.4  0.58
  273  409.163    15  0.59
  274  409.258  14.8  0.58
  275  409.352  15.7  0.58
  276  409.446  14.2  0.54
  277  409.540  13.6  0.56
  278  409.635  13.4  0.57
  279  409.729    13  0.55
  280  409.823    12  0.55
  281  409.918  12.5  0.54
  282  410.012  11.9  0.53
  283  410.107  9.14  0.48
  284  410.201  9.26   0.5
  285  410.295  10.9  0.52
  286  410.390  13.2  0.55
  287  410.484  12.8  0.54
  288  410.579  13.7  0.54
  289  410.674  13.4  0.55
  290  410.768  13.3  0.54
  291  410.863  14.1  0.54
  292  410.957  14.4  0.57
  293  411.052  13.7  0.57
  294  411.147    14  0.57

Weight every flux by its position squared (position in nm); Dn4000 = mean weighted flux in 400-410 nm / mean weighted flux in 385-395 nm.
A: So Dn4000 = 1.67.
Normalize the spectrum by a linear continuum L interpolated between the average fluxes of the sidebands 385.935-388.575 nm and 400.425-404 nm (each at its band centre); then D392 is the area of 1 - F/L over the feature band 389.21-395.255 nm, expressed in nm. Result 0.951 nm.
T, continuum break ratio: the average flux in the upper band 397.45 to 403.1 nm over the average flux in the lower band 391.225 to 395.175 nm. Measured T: 1.7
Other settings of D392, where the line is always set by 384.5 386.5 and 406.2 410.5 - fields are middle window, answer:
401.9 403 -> -0.172 nm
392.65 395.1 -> 0.912 nm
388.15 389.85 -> 0.073 nm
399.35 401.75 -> -0.293 nm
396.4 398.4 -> 0.592 nm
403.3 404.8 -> -0.052 nm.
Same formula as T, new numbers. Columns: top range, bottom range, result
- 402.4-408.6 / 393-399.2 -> 1.53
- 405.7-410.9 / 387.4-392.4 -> 1.36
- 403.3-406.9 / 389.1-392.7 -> 1.28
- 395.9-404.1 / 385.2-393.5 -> 1.33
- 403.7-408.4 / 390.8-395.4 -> 1.57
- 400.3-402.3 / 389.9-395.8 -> 1.56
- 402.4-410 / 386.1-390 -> 1.45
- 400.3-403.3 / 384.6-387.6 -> 1.51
